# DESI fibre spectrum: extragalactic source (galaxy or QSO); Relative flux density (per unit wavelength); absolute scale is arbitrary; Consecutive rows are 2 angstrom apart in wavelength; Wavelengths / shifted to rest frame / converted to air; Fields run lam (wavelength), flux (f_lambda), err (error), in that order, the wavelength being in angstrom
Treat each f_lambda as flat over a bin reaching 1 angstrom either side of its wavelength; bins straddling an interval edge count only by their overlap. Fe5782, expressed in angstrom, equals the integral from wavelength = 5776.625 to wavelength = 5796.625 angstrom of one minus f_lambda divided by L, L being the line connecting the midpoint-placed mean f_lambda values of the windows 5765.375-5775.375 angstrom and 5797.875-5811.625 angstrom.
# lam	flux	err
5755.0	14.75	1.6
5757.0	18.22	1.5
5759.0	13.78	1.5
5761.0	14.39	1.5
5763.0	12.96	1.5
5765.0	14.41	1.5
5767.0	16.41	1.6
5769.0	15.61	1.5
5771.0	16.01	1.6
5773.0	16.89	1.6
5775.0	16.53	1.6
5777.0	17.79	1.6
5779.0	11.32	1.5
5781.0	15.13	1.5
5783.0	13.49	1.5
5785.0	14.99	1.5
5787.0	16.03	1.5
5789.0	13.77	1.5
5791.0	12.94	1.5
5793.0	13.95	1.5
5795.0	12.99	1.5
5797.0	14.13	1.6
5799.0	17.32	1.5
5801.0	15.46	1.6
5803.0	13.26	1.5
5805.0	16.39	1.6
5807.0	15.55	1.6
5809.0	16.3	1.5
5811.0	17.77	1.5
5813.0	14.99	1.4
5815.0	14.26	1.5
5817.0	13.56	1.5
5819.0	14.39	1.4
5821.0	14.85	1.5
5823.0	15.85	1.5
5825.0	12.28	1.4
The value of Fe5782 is 2.4 angstrom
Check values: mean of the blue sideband 16.2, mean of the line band 14.1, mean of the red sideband 15.9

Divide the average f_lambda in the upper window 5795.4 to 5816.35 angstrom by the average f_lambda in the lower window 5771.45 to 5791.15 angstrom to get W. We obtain 1.0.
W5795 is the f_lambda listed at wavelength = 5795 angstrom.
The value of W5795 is 12.99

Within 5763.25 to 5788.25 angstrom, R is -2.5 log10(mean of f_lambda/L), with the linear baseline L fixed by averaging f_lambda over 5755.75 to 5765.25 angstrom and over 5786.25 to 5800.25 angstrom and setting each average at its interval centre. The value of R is -0.05 mag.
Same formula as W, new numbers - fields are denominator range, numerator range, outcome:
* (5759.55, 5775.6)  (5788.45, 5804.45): 0.93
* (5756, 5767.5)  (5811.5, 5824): 0.99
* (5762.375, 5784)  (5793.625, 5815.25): 1.01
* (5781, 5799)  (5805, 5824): 1.07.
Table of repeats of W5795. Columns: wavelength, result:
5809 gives 16.3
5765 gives 14.41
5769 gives 15.61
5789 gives 13.77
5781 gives 15.13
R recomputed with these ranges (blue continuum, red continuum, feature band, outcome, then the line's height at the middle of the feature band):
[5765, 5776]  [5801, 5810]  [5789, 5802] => 0.085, 15.6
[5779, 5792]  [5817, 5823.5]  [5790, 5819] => -0.031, 14.5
